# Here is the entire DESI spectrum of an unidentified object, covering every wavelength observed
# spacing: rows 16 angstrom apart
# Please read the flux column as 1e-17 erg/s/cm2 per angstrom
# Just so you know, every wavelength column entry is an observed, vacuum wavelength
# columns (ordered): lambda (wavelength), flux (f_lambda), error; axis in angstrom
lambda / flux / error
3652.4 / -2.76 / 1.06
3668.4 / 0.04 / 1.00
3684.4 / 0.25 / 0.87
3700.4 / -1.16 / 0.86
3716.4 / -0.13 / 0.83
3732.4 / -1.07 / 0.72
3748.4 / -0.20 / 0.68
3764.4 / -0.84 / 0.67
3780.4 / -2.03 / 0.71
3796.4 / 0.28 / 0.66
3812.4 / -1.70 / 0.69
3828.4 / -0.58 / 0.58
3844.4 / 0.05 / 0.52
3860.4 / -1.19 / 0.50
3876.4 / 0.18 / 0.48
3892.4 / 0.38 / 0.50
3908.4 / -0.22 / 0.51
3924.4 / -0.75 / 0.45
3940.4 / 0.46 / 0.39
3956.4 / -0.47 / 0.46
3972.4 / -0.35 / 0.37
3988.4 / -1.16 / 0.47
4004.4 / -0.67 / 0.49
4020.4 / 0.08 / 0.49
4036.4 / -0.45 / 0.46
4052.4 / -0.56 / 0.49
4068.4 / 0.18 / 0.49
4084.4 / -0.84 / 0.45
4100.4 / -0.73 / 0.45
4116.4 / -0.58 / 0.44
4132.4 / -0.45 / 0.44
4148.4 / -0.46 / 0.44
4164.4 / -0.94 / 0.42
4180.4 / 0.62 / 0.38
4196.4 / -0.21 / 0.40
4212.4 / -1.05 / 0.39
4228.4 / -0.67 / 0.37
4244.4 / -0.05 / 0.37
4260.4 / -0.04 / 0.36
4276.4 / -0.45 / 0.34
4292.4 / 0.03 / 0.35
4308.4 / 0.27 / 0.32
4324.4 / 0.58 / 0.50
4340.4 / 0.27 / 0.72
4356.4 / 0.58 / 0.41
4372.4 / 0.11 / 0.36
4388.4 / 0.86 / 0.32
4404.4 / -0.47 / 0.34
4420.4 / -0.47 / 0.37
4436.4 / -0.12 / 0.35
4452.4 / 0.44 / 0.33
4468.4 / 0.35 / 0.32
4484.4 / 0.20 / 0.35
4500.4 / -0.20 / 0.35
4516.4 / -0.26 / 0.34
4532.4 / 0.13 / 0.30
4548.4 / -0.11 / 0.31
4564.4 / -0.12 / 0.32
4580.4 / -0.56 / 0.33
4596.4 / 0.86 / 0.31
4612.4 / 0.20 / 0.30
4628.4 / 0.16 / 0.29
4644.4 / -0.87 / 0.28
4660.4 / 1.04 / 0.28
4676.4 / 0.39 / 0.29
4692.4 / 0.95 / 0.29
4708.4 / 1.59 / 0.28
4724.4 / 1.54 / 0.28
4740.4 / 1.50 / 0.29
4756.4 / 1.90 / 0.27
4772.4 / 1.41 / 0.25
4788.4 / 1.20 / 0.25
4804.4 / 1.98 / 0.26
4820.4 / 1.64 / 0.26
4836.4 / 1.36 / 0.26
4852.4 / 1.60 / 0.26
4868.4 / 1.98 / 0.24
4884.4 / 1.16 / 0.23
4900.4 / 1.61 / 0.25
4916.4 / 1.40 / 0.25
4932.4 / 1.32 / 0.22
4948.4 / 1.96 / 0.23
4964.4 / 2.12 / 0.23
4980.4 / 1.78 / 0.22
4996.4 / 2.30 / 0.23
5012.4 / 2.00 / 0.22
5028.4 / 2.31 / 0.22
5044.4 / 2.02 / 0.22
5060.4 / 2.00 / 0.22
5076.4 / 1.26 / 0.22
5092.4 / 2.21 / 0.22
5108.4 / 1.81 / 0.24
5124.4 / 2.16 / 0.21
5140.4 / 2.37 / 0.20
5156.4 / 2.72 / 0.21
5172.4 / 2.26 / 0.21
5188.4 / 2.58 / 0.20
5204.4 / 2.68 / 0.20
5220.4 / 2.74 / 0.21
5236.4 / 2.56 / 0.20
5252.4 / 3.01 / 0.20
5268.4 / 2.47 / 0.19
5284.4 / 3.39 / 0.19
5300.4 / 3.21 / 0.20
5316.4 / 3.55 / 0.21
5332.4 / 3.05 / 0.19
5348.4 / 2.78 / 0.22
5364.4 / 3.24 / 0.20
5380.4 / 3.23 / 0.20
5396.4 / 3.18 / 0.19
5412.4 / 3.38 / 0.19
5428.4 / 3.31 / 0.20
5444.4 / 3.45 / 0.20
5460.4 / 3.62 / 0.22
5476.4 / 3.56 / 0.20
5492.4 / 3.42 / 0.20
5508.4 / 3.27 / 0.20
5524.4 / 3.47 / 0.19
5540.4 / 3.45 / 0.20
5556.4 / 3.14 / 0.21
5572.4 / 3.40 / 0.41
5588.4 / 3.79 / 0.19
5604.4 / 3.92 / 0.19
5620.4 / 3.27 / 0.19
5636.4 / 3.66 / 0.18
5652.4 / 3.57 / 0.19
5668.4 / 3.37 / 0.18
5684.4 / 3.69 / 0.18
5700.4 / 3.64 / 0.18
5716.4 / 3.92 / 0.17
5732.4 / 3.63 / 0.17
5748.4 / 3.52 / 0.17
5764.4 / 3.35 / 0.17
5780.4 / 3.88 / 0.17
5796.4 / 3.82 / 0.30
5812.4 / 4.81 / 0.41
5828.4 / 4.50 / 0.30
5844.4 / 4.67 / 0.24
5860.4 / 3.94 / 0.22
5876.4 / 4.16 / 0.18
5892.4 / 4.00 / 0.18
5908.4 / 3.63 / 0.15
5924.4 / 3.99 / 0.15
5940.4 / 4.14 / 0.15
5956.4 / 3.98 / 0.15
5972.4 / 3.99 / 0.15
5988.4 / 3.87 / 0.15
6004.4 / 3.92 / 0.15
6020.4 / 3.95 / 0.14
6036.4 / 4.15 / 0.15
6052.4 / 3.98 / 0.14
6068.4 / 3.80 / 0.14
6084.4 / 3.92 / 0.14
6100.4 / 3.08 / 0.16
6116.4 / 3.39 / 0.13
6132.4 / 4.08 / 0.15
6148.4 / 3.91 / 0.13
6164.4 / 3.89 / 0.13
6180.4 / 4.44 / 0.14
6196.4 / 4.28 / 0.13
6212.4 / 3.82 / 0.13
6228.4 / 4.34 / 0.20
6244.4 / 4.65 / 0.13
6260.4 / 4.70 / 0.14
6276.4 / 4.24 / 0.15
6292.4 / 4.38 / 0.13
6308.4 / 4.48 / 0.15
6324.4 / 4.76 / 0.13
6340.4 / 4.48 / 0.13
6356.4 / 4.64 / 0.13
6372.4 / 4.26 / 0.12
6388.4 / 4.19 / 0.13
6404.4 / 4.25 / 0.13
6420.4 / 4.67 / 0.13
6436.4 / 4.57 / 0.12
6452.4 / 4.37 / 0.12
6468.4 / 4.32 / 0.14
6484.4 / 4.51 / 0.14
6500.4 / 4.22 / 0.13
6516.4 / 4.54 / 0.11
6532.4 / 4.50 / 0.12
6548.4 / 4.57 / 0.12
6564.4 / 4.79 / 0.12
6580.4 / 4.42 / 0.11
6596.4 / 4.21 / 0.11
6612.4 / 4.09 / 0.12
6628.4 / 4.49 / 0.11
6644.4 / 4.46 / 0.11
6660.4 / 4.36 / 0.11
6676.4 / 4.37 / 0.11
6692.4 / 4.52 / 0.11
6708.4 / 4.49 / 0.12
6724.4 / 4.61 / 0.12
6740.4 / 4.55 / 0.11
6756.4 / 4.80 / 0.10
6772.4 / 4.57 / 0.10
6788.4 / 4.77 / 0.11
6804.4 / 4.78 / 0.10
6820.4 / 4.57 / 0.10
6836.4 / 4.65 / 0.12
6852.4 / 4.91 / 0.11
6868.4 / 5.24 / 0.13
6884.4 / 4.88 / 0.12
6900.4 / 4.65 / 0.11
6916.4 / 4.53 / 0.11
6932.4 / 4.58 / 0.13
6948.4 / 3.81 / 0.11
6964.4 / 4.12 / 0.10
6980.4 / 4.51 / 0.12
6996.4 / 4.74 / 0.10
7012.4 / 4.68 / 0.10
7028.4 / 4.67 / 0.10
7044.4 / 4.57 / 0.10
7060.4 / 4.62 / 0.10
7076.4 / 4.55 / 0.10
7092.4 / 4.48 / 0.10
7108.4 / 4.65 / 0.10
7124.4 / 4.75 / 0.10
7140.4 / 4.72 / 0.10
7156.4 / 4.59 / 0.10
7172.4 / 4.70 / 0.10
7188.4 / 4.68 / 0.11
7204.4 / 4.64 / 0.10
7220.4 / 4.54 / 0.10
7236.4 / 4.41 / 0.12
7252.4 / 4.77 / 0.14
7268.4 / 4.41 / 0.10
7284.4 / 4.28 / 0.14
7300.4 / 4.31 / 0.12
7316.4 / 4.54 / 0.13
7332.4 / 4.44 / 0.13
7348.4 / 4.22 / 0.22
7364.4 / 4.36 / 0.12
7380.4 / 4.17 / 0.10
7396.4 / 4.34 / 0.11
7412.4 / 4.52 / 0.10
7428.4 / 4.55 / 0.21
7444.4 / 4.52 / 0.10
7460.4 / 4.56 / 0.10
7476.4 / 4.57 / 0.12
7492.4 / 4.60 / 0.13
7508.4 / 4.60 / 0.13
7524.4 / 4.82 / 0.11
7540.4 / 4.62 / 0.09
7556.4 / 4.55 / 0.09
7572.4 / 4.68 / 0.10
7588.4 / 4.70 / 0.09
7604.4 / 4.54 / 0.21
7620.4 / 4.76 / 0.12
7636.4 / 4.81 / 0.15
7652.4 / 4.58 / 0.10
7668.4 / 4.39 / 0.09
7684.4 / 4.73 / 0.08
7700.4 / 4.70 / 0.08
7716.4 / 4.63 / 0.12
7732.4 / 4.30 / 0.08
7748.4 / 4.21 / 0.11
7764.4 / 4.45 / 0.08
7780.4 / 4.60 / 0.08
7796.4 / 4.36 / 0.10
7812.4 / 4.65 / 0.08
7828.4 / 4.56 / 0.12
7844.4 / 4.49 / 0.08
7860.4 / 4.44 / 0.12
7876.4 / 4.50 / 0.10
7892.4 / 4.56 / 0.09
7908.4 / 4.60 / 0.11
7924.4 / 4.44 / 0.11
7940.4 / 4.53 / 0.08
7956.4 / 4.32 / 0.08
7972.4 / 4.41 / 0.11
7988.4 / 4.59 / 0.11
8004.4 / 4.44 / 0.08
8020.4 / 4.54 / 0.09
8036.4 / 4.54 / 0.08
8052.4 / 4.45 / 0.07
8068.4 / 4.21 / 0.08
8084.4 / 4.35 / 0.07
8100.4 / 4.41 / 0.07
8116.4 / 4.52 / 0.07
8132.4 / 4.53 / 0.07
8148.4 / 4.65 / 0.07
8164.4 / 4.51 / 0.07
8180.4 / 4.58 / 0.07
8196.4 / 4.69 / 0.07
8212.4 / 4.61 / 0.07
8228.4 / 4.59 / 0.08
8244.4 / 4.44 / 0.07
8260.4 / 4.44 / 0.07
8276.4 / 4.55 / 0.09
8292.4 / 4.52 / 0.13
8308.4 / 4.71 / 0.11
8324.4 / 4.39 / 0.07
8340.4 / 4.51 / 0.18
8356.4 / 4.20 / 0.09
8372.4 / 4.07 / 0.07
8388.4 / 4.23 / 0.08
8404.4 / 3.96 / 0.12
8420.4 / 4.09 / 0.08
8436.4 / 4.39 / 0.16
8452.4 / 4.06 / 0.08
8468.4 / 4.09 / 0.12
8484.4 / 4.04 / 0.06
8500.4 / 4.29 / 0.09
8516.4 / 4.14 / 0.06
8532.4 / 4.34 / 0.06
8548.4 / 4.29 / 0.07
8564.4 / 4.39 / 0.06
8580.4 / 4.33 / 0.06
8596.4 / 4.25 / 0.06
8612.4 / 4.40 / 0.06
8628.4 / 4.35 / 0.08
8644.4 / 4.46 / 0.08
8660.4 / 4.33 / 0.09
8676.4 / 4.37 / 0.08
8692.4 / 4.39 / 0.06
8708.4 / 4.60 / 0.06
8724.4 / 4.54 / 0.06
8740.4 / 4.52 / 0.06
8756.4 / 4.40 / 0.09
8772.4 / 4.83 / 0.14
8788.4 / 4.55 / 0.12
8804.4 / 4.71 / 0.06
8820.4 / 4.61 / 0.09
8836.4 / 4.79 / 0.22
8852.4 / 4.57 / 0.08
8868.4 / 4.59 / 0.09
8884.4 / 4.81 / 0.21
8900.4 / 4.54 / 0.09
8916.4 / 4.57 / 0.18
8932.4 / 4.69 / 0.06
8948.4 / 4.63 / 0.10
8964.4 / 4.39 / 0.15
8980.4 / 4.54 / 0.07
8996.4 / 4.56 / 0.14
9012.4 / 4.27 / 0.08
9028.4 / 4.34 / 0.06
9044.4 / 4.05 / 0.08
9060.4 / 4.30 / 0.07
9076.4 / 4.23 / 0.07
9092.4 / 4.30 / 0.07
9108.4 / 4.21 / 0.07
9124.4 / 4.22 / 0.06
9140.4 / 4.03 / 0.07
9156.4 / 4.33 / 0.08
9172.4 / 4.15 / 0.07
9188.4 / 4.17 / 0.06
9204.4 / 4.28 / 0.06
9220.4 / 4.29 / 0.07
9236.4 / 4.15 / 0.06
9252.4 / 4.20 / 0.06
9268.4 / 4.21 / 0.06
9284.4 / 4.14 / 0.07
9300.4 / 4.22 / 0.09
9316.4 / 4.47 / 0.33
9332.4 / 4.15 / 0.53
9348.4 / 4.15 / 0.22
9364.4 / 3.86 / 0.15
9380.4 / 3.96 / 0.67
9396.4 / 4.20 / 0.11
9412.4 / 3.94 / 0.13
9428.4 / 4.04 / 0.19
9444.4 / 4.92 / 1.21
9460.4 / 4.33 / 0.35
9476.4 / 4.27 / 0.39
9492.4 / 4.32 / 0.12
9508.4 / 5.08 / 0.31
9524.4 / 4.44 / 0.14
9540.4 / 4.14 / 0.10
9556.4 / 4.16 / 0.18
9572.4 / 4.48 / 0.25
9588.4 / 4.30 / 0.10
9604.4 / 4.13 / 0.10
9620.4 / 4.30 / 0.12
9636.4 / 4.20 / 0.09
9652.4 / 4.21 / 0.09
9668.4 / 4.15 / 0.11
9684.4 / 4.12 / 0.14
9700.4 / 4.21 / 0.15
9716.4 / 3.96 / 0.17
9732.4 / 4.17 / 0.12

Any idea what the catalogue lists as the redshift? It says 0.180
